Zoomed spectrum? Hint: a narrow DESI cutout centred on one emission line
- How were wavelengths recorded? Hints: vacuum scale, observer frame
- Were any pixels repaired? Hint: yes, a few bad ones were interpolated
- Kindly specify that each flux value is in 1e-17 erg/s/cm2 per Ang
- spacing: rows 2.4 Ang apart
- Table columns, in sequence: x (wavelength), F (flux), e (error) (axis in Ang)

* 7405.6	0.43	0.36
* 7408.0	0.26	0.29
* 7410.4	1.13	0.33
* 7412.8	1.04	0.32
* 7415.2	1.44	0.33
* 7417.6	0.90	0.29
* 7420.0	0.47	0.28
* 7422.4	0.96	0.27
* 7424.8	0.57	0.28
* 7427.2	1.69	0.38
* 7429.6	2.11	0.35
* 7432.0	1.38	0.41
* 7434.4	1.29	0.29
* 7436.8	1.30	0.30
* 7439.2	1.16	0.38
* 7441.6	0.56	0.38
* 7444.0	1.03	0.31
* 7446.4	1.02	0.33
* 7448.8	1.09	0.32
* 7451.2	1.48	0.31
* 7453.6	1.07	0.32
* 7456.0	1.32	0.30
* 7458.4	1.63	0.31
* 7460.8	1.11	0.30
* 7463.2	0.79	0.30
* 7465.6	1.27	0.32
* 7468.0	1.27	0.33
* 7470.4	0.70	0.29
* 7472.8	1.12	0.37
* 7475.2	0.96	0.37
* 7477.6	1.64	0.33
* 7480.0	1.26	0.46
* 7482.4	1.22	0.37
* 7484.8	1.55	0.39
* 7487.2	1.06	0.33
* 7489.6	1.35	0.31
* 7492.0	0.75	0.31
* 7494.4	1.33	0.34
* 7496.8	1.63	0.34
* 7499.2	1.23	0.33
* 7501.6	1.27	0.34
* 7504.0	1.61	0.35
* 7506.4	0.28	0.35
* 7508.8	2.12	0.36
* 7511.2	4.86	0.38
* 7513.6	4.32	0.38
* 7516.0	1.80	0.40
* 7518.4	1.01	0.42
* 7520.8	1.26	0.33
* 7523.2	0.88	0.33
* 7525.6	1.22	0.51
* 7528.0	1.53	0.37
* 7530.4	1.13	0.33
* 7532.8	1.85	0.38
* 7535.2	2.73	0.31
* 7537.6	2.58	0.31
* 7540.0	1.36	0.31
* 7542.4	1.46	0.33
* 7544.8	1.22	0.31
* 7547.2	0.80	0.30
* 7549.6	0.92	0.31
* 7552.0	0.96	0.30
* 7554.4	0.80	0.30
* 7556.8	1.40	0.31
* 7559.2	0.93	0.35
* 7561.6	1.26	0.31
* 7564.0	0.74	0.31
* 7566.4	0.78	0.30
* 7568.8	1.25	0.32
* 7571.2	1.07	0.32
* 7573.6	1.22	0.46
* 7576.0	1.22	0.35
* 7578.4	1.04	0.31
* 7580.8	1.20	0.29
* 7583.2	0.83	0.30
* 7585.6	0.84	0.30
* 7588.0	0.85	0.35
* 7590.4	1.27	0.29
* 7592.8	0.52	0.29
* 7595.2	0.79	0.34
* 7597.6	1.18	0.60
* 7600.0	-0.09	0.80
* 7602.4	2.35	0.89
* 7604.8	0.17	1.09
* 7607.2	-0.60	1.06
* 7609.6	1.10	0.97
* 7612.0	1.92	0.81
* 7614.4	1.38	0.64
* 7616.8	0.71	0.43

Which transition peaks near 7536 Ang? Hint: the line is [N II] 6583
